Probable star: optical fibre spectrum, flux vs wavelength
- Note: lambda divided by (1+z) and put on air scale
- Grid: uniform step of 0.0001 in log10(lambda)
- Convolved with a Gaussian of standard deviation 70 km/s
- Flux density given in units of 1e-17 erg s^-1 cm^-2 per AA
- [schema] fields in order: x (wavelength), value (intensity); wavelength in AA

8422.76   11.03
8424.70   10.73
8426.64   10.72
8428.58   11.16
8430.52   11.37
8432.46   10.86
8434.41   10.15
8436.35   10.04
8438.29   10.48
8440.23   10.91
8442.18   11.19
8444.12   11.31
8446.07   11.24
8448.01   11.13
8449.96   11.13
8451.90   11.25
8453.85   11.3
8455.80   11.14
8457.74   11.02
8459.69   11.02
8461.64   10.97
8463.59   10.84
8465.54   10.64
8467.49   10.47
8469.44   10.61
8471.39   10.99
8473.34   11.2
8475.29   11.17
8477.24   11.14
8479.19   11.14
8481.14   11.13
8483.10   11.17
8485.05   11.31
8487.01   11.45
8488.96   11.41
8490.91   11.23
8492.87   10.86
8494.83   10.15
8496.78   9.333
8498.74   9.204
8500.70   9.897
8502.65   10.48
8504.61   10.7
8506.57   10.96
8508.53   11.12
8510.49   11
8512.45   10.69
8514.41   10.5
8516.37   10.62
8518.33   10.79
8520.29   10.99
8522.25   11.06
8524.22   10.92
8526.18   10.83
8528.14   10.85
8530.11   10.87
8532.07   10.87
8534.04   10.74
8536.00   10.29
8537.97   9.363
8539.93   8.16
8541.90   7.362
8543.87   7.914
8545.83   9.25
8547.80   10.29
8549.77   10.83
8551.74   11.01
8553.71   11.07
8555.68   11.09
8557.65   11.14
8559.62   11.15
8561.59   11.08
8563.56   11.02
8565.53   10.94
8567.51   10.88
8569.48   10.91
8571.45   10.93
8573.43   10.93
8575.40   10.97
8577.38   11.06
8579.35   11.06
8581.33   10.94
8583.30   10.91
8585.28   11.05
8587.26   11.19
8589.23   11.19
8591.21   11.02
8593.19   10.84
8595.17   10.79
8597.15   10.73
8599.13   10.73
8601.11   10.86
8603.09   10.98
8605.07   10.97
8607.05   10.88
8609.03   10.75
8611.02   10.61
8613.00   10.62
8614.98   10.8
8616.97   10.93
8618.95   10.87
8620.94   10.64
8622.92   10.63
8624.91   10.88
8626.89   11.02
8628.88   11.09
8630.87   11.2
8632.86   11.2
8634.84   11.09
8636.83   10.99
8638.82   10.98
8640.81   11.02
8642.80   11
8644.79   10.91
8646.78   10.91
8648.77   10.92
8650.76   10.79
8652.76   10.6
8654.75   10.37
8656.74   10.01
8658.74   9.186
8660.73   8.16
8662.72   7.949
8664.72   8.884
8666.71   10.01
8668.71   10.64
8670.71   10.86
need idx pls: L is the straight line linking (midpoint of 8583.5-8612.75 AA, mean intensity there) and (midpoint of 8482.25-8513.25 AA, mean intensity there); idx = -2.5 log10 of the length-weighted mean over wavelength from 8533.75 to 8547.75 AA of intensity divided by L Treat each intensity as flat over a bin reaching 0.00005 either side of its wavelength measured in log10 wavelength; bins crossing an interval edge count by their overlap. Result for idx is 0.19 mag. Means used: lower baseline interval 10.7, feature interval 9.01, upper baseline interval 10.9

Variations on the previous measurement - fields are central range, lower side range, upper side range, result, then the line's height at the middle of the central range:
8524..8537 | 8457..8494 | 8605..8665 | 0.01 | 10.9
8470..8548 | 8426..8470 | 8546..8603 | 0.04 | 10.9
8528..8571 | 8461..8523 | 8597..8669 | 0.04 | 10.7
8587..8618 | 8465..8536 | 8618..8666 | -0.03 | 10.6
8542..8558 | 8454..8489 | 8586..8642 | 0.09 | 11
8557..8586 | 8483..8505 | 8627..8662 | -0.04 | 10.6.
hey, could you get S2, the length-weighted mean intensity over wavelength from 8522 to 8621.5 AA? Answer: 10.6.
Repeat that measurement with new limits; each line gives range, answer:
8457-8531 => 10.8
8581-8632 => 10.9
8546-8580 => 10.9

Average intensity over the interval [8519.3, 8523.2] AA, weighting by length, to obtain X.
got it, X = 11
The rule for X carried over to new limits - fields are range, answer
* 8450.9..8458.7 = 11.2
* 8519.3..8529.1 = 10.9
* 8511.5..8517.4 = 10.6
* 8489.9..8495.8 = 10.7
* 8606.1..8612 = 10.7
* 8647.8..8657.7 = 10.5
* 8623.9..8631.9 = 11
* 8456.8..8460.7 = 11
